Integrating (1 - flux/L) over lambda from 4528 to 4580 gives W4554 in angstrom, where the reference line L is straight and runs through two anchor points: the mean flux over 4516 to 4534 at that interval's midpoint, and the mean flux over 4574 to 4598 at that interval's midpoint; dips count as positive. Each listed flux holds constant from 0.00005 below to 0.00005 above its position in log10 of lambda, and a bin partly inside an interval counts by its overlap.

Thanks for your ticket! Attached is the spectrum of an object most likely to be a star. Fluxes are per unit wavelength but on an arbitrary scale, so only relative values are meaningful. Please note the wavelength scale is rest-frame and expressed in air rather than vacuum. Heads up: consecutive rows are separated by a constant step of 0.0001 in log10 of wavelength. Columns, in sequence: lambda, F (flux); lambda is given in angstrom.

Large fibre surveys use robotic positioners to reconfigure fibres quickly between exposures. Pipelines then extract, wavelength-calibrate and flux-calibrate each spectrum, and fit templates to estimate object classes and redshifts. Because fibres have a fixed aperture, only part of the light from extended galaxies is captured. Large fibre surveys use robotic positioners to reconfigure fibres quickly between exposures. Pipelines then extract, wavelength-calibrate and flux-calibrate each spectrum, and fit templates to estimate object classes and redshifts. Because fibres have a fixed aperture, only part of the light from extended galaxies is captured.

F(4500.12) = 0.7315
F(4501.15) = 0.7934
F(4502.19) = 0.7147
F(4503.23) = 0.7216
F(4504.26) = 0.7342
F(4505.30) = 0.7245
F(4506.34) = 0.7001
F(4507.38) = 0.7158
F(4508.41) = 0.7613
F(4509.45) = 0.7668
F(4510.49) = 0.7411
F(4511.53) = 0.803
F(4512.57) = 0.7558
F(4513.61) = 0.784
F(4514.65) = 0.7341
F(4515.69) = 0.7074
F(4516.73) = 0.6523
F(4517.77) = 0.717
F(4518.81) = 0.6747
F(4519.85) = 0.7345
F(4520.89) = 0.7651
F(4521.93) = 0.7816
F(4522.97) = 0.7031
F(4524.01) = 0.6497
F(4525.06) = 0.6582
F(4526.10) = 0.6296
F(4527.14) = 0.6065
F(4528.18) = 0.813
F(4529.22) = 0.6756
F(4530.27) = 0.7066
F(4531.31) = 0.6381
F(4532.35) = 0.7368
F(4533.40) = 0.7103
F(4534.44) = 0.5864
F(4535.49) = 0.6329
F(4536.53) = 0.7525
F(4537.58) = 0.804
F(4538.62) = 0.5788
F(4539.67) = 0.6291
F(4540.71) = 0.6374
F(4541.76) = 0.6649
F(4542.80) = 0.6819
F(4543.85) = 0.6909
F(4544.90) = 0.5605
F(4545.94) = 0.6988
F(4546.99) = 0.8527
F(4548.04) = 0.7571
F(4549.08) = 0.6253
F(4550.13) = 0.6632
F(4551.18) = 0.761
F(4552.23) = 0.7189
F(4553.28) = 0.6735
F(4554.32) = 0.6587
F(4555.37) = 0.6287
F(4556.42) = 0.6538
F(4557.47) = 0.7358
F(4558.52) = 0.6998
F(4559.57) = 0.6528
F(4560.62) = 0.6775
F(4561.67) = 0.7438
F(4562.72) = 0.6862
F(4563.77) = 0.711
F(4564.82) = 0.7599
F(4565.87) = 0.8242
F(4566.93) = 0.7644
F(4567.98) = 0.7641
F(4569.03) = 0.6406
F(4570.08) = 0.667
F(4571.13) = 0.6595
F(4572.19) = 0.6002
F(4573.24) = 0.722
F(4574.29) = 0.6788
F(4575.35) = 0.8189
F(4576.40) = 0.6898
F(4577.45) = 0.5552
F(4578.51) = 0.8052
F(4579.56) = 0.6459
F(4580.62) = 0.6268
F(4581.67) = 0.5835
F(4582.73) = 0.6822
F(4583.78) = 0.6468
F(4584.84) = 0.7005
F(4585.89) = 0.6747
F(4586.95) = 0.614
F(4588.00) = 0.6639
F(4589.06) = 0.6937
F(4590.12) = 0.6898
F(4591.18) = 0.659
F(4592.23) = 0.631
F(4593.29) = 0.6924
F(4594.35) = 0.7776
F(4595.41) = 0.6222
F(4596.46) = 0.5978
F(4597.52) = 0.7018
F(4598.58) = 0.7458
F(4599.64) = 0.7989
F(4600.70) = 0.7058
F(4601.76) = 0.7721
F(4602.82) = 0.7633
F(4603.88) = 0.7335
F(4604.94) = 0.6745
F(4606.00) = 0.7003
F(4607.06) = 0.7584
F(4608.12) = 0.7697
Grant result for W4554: -0.6 angstrom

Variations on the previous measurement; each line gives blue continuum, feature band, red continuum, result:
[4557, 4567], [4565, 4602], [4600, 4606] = 1.9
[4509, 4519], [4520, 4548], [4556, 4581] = 1.3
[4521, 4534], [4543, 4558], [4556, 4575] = 0.2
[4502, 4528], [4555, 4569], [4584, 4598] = -0.5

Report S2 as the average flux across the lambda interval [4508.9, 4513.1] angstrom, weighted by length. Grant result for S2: 0.765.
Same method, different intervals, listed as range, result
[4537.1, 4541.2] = 0.662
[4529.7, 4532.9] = 0.692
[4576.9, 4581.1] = 0.658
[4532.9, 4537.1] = 0.671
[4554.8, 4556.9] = 0.641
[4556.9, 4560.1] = 0.695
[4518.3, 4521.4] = 0.725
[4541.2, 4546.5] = 0.66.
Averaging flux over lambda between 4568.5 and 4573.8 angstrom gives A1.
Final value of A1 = 0.659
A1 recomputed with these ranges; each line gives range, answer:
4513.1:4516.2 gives 0.742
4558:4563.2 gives 0.692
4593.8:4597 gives 0.667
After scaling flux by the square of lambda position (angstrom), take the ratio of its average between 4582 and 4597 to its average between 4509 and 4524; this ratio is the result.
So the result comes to 0.9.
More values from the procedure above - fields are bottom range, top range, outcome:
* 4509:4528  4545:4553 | 1.01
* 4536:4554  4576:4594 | 0.98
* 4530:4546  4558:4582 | 1.06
